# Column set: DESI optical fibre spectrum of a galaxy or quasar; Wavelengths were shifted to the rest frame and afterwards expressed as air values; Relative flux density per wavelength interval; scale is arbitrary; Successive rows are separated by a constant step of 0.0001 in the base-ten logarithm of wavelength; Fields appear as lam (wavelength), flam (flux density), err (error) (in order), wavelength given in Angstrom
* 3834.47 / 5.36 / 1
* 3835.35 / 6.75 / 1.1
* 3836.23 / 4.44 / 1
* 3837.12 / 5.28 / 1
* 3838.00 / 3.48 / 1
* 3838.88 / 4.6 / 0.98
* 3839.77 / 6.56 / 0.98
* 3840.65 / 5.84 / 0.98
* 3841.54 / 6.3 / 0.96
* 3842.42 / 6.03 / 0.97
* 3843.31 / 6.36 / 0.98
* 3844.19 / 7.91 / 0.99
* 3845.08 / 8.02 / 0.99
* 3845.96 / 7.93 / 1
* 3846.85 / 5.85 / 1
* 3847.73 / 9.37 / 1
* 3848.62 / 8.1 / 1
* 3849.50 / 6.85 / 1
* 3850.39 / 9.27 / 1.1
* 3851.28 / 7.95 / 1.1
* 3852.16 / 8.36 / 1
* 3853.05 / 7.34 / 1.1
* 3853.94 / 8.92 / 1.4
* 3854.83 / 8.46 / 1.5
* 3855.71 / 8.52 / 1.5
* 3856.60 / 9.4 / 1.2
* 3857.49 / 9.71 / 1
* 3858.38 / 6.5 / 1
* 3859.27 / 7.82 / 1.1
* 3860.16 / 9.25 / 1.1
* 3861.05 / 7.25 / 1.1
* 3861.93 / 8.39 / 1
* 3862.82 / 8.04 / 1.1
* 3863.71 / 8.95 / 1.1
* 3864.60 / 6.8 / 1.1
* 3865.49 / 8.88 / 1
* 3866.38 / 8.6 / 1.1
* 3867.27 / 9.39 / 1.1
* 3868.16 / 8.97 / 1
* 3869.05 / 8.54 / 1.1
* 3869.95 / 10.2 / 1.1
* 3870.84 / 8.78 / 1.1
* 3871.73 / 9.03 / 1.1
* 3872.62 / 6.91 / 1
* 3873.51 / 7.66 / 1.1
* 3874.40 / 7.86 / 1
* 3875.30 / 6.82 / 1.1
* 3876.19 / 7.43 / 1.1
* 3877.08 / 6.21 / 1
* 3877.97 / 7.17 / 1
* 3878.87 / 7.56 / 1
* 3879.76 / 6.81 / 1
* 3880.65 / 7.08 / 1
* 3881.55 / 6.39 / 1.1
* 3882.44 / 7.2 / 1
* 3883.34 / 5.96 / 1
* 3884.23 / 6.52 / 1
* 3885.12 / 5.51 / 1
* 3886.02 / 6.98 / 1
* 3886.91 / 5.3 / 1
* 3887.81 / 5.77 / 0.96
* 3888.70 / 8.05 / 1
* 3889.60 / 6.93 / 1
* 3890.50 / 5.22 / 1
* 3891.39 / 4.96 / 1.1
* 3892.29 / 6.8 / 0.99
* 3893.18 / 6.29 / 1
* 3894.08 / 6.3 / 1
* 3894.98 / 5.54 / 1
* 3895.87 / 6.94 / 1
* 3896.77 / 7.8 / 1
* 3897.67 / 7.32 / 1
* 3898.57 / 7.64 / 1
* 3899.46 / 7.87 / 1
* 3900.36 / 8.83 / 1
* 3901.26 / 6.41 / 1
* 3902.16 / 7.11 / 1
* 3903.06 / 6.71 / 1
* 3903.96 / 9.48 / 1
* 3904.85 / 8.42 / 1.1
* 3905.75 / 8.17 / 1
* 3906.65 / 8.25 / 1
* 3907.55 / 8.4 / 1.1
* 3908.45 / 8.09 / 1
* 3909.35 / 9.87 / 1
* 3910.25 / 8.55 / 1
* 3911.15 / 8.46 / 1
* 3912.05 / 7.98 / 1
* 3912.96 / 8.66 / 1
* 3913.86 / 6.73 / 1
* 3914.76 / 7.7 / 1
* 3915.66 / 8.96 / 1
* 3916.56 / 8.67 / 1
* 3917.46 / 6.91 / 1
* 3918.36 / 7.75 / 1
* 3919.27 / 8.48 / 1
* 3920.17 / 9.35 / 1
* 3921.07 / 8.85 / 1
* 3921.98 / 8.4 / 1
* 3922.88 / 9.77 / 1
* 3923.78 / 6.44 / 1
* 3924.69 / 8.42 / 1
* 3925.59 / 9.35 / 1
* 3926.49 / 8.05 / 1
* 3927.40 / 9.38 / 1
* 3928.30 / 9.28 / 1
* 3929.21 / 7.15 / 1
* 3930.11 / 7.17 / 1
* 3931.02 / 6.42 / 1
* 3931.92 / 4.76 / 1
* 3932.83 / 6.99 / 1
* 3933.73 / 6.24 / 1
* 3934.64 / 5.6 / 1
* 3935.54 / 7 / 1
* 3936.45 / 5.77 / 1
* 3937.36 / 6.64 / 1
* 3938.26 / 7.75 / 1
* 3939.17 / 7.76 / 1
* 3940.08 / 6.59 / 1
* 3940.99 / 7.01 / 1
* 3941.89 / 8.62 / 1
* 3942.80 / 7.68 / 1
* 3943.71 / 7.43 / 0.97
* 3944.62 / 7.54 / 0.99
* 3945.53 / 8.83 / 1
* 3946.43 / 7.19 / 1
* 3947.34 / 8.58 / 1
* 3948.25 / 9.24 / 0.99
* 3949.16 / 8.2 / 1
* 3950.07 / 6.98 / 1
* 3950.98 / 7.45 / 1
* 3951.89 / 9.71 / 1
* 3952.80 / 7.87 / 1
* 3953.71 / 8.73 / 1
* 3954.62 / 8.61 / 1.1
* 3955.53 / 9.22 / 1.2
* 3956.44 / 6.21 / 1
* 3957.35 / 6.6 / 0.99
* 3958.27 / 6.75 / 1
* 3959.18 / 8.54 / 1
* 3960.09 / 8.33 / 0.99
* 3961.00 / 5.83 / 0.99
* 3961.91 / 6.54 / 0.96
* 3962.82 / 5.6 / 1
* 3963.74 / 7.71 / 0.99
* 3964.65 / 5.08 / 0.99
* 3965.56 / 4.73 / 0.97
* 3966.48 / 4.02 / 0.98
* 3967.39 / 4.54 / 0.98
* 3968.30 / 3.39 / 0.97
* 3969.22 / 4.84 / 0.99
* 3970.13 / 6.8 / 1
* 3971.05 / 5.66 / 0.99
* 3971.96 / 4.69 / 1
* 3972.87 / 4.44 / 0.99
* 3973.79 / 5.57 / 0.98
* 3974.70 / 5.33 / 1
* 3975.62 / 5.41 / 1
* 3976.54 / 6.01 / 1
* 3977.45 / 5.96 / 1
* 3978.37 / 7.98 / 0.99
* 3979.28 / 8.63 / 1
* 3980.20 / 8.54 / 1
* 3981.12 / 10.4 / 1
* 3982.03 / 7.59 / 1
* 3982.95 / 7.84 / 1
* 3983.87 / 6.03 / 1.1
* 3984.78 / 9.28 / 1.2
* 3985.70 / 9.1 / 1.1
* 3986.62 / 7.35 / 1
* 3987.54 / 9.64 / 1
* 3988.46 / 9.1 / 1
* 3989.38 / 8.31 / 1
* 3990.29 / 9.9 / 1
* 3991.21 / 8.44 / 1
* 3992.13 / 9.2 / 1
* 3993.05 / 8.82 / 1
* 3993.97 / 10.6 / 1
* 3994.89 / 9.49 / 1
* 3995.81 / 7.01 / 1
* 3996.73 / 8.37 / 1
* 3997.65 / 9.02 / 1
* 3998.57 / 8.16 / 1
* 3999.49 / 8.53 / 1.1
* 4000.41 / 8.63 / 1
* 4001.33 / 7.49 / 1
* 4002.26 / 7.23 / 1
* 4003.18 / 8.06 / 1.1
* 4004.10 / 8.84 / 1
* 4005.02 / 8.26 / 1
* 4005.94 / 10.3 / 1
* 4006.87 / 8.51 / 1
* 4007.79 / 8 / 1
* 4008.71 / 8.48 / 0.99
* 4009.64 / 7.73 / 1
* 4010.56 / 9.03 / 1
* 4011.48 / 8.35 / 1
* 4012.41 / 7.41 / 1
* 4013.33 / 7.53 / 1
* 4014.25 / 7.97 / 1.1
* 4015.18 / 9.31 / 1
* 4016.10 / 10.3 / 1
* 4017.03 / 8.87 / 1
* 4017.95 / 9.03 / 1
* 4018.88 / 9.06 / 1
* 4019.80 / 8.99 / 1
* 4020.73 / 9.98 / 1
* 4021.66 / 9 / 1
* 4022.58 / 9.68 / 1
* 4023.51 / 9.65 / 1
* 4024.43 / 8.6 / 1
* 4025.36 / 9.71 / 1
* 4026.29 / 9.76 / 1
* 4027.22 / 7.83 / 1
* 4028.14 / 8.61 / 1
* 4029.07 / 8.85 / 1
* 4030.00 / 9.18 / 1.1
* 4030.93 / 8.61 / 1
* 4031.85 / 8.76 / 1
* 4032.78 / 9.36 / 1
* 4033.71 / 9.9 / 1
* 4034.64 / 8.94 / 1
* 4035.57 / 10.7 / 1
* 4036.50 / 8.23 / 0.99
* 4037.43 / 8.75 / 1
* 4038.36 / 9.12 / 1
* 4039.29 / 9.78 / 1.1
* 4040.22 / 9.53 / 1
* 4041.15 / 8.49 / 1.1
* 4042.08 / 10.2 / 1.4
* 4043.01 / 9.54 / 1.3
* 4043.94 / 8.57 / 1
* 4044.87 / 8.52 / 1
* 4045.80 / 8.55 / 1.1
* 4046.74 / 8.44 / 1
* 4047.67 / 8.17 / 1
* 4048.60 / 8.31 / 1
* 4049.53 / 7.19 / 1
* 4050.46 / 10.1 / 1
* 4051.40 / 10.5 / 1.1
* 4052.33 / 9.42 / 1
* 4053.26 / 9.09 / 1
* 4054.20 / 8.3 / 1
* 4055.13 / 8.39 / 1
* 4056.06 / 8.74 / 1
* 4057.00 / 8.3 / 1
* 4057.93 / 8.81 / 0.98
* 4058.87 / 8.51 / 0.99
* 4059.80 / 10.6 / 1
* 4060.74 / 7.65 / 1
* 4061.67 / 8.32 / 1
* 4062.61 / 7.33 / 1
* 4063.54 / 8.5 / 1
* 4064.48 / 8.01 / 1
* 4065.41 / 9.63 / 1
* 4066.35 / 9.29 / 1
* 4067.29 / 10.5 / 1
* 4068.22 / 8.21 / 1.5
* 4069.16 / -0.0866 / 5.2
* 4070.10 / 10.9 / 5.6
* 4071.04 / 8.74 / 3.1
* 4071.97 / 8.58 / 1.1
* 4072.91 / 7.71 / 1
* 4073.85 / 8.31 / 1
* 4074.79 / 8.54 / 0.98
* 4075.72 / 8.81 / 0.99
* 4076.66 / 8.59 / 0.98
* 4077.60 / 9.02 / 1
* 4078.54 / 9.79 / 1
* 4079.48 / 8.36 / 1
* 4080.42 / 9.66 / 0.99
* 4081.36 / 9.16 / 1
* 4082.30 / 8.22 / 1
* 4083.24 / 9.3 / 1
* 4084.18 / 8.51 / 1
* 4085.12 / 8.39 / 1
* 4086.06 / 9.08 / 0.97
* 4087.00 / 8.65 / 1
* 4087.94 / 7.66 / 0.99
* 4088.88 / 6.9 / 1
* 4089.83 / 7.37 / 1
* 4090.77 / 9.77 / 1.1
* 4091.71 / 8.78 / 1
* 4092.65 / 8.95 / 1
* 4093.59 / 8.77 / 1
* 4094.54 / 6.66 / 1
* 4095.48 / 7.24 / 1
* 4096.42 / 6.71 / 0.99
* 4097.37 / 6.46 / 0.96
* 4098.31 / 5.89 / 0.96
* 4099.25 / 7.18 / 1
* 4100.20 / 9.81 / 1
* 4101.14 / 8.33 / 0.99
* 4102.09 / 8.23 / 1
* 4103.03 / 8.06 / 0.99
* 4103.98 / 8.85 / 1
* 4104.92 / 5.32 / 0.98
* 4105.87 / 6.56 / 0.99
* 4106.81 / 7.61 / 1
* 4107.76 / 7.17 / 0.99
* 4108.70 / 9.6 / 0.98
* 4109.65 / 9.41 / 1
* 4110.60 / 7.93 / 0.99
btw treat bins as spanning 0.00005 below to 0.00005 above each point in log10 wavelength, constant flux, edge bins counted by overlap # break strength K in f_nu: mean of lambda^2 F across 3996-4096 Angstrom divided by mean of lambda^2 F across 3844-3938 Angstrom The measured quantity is 1.22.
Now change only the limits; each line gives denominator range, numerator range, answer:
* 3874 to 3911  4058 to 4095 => 1.30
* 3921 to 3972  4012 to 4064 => 1.30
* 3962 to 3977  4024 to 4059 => 1.76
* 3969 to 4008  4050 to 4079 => 1.14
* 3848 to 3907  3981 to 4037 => 1.24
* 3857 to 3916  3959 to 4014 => 1.04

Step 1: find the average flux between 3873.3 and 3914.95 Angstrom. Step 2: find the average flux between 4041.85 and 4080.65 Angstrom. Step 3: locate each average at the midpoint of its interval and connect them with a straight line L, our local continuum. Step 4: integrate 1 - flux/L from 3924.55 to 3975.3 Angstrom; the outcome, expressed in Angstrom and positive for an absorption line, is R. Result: 4.7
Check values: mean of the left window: 7.22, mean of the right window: 8.62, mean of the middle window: 6.96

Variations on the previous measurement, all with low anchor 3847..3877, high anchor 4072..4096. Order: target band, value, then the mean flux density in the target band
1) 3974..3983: 1.2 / 7.3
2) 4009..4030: -1.1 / 8.88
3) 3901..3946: 2.8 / 7.81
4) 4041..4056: -0.7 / 8.87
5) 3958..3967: 2.2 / 6.29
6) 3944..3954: 0.2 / 8.19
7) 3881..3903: 4.3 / 6.65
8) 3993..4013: -0.1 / 8.45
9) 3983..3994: -0.4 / 8.71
